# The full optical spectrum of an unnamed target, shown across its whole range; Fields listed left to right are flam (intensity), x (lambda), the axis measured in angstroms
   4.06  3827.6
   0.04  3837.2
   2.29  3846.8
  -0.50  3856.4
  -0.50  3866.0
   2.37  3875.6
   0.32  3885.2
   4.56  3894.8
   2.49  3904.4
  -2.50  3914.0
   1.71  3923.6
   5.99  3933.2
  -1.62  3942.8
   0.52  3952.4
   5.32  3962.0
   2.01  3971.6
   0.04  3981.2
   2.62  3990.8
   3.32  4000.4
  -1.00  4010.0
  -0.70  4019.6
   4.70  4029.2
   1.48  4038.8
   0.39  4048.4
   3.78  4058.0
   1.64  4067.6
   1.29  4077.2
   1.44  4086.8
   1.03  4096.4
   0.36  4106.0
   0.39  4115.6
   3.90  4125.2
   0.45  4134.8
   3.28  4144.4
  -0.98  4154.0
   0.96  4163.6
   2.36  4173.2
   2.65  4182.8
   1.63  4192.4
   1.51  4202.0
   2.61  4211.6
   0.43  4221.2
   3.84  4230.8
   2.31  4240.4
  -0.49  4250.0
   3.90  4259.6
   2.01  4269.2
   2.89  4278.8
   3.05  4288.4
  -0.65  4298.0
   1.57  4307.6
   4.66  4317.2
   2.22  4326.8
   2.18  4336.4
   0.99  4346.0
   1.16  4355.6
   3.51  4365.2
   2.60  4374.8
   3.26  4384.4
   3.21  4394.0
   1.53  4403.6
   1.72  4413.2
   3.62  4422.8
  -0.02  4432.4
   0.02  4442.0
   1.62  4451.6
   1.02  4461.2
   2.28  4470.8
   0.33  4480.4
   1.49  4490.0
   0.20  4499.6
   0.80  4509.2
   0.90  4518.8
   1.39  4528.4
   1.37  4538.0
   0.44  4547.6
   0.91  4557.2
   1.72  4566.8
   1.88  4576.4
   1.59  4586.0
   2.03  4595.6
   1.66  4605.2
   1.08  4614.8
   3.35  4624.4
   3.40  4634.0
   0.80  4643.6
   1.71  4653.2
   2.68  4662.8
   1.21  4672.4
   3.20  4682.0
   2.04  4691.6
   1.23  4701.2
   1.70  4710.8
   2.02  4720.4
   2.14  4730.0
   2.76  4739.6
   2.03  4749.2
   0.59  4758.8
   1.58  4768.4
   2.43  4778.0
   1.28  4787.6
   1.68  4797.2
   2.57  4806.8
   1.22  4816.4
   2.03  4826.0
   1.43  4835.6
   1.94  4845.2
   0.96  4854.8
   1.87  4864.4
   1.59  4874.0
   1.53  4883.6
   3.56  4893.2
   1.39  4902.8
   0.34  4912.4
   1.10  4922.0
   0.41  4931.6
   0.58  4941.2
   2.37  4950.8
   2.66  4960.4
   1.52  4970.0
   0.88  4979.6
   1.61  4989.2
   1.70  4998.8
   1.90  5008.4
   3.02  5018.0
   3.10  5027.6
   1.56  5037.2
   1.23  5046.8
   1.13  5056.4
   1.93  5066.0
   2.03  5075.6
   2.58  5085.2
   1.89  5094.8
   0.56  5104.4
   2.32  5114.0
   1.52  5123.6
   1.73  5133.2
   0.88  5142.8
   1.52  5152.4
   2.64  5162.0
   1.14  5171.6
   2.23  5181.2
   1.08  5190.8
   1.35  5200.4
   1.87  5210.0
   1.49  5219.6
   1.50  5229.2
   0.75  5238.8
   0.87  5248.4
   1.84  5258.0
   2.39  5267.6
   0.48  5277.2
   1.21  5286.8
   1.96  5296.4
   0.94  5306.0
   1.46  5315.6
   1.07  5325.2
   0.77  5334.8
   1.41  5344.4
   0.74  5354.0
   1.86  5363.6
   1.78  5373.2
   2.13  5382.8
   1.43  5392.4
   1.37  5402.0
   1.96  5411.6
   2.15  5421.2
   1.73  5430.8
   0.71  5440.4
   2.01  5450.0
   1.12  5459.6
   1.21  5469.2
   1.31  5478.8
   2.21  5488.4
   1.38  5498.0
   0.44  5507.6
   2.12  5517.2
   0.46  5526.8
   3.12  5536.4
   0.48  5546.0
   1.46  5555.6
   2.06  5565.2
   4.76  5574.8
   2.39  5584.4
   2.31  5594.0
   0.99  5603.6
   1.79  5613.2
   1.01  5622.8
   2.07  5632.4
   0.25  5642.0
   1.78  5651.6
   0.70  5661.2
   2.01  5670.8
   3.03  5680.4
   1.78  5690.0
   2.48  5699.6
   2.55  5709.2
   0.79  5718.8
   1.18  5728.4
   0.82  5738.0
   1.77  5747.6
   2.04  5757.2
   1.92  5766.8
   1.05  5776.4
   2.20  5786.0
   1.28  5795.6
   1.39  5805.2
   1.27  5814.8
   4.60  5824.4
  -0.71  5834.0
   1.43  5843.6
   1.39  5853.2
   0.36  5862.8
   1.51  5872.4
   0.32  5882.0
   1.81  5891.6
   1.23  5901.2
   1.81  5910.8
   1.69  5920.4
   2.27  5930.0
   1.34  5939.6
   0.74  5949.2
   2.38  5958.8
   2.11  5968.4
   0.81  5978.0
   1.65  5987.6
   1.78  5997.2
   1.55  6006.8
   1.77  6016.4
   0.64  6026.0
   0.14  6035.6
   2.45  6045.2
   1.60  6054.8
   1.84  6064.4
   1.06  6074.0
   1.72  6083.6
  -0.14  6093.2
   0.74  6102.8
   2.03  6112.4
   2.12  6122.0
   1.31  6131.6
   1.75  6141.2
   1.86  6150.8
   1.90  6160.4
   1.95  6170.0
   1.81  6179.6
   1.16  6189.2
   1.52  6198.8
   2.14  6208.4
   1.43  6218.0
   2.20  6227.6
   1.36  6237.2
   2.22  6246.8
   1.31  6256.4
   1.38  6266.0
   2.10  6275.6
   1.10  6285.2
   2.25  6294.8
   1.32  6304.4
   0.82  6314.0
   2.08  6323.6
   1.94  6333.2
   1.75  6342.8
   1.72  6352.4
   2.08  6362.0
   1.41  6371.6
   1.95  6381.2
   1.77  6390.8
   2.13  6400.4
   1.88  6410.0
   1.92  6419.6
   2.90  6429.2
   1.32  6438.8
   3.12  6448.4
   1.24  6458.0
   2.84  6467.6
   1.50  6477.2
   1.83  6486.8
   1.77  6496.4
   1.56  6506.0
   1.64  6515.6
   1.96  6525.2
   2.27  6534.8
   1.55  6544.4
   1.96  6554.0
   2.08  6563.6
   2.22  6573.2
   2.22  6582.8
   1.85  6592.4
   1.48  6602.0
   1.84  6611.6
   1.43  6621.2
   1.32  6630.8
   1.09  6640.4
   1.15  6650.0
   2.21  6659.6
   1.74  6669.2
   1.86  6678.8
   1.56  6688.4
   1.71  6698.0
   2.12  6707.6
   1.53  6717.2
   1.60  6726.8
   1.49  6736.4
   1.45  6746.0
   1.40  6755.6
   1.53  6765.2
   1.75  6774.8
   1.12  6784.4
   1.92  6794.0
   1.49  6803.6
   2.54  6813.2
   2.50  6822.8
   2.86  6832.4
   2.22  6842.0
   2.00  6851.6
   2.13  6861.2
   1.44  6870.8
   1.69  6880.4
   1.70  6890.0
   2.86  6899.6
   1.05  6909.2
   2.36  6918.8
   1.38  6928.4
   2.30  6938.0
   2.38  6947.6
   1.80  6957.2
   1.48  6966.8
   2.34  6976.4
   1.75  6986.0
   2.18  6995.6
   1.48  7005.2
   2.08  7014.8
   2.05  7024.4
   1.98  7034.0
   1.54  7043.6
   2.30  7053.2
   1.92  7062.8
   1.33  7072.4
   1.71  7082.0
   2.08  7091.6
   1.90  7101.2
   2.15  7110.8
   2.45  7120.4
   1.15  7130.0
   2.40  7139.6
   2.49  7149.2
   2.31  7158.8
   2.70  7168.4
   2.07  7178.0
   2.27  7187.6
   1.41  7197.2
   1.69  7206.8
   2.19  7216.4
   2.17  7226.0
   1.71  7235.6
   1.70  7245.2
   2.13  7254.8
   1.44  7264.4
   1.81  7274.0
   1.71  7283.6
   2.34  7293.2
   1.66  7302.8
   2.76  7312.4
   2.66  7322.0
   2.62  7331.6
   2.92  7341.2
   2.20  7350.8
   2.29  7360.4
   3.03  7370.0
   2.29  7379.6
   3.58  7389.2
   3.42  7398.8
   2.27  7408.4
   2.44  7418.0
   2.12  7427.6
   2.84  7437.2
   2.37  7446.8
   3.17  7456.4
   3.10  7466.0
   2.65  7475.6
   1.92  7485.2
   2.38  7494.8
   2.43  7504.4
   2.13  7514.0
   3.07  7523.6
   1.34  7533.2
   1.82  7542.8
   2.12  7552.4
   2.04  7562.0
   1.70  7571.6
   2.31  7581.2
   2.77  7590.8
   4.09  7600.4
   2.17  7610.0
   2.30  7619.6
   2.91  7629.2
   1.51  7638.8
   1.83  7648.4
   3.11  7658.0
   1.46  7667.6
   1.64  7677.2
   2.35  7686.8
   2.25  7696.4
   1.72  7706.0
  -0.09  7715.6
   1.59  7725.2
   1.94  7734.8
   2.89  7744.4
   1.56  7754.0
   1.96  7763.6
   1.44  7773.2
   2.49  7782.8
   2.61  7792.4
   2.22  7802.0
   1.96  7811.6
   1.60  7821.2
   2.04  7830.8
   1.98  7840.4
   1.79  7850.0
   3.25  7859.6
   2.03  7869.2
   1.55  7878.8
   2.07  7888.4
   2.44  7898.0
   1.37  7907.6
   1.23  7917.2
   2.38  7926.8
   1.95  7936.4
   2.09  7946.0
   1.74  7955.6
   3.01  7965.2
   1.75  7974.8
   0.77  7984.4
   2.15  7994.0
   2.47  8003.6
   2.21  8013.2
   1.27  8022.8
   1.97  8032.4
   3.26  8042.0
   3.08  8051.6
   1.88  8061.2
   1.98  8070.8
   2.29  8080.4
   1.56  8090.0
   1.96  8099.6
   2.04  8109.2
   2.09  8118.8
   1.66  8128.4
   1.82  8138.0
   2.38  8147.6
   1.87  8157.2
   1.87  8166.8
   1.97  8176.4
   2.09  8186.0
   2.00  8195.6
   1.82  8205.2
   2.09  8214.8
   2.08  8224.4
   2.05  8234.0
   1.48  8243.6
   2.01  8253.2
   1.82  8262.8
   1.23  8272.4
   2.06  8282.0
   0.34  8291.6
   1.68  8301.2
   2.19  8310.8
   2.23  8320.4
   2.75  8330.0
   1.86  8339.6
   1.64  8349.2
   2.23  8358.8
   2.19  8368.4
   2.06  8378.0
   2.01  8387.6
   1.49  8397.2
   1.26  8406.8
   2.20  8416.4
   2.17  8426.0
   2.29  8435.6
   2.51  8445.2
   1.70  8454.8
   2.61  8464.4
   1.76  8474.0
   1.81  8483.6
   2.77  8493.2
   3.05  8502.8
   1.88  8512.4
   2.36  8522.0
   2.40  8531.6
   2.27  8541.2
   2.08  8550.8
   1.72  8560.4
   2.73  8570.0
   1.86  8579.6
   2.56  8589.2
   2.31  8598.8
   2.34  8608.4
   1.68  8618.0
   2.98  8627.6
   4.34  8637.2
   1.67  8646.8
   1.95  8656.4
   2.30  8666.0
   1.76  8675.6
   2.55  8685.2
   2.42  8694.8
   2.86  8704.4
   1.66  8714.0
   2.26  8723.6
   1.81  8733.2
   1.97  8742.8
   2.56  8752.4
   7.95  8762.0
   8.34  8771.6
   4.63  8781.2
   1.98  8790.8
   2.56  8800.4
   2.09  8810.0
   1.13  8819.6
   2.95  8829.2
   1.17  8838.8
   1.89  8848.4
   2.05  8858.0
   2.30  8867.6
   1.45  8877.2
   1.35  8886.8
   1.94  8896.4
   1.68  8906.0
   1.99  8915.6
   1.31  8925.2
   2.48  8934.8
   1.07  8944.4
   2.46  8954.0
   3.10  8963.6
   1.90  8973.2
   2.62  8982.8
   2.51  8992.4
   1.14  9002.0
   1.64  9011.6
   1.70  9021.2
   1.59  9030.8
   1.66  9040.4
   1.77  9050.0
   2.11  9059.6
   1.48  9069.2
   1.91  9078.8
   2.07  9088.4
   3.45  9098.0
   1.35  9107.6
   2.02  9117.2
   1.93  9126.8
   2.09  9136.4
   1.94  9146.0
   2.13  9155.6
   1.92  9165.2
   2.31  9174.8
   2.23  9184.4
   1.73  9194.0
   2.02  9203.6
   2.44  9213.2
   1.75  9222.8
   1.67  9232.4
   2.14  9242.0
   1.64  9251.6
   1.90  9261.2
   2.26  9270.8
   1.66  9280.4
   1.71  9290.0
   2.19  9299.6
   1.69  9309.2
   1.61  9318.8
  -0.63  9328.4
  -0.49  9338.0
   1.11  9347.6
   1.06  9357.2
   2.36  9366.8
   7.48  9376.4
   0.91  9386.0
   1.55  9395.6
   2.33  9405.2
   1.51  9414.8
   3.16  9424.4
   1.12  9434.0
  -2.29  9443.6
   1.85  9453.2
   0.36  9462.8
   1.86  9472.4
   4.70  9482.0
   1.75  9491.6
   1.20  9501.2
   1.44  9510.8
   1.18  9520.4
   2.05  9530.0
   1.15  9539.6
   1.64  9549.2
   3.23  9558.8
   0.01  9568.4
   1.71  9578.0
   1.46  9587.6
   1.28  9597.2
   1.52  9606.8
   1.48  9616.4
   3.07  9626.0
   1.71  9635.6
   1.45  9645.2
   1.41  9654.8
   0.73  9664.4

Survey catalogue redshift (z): 0.749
